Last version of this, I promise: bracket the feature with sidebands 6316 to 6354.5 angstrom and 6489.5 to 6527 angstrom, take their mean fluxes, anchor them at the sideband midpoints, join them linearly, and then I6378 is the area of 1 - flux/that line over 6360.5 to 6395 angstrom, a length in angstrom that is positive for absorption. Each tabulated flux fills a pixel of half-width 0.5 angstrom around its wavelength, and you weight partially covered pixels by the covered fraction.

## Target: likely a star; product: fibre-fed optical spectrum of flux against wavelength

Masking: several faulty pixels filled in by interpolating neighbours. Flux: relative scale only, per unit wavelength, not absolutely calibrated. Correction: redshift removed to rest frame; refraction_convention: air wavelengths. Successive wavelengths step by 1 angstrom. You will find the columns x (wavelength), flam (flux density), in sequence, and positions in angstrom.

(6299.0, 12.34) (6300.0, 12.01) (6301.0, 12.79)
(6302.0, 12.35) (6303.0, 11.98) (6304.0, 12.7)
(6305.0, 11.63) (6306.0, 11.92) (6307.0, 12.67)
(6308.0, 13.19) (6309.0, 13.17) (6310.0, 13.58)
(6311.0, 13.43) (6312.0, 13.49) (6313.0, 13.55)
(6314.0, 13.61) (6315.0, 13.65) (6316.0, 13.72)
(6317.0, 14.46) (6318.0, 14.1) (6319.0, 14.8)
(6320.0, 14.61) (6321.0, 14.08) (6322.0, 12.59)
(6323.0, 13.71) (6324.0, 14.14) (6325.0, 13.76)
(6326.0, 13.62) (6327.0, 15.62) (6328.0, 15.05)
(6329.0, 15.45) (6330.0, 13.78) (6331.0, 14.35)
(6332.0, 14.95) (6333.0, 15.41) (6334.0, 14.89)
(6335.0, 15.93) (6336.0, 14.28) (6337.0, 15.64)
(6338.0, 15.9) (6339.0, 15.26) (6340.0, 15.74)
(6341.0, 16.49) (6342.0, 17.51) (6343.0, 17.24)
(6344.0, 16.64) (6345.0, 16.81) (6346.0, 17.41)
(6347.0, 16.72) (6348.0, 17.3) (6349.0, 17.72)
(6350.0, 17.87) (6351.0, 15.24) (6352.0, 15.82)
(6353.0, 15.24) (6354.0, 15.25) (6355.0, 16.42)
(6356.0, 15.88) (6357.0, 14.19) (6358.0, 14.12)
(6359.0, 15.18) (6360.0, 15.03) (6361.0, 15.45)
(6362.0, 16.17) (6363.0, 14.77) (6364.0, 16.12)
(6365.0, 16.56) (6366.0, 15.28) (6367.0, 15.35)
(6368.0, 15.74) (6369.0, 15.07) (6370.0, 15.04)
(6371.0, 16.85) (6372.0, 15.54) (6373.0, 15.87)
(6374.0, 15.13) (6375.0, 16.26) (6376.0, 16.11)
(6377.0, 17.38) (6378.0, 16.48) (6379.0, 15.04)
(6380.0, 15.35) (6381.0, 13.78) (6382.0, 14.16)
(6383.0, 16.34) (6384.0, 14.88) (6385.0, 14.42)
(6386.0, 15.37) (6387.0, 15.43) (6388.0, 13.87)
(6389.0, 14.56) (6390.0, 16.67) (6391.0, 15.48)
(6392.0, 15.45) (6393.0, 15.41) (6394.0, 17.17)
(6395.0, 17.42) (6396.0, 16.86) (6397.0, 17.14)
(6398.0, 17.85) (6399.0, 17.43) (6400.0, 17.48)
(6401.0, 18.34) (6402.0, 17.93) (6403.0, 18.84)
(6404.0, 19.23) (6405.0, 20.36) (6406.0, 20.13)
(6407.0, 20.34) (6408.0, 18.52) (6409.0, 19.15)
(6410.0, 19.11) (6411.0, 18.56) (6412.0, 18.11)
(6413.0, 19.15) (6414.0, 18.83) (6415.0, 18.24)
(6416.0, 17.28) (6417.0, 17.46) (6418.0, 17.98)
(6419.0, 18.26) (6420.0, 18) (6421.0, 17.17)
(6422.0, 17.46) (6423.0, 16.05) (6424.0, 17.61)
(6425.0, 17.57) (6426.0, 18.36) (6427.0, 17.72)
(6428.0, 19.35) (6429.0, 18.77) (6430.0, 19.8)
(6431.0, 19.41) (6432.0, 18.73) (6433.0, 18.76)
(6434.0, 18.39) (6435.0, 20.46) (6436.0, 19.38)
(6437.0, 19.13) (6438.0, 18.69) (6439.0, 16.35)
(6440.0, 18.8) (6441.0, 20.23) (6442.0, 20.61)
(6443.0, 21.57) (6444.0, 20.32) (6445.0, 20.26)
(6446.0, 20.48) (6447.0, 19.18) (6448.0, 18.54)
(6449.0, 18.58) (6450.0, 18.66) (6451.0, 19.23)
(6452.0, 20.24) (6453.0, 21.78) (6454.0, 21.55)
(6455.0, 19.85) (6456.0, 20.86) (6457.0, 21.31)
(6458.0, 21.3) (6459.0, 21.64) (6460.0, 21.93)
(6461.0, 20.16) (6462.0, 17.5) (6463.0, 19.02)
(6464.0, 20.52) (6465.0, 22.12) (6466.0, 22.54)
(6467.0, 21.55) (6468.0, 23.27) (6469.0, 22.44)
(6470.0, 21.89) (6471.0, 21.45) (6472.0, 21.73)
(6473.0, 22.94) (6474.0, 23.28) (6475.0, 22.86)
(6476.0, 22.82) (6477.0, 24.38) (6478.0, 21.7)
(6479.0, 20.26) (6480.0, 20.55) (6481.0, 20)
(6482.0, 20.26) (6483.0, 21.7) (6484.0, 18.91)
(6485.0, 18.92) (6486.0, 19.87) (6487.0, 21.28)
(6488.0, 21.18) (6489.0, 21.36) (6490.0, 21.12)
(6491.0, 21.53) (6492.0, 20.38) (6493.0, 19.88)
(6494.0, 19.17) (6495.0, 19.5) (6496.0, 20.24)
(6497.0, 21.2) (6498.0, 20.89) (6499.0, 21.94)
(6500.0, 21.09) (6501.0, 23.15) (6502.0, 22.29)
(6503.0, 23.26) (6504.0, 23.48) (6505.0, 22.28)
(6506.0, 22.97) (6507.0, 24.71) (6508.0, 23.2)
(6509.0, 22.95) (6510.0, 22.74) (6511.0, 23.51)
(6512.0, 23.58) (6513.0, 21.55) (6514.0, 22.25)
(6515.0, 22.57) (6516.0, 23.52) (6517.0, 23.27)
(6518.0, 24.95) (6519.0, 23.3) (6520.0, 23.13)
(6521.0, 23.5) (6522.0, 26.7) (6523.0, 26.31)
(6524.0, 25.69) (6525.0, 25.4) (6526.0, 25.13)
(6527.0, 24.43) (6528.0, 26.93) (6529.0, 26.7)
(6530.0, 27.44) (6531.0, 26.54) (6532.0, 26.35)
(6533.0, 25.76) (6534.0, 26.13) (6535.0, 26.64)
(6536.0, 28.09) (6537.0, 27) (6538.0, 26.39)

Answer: 3.2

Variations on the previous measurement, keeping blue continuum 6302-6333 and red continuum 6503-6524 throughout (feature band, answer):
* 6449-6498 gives 1.3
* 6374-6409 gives 1.5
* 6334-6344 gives -0.8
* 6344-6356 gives -0.9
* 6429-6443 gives 0.3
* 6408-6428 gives 0.8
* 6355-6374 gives 0.7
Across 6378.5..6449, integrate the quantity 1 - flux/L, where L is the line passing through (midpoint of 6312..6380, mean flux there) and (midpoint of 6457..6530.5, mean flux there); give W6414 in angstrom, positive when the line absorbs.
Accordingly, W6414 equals 2.7 angstrom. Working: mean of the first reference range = 15.4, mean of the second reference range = 22.3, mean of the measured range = 17.9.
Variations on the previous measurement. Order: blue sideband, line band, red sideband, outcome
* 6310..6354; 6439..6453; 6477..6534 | 0.31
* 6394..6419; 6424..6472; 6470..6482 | 1.19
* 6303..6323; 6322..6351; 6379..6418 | -2.38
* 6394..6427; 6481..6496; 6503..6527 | 1.34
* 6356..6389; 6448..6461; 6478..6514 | -0.71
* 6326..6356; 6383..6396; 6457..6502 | 1.58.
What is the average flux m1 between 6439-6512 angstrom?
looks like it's 21.2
